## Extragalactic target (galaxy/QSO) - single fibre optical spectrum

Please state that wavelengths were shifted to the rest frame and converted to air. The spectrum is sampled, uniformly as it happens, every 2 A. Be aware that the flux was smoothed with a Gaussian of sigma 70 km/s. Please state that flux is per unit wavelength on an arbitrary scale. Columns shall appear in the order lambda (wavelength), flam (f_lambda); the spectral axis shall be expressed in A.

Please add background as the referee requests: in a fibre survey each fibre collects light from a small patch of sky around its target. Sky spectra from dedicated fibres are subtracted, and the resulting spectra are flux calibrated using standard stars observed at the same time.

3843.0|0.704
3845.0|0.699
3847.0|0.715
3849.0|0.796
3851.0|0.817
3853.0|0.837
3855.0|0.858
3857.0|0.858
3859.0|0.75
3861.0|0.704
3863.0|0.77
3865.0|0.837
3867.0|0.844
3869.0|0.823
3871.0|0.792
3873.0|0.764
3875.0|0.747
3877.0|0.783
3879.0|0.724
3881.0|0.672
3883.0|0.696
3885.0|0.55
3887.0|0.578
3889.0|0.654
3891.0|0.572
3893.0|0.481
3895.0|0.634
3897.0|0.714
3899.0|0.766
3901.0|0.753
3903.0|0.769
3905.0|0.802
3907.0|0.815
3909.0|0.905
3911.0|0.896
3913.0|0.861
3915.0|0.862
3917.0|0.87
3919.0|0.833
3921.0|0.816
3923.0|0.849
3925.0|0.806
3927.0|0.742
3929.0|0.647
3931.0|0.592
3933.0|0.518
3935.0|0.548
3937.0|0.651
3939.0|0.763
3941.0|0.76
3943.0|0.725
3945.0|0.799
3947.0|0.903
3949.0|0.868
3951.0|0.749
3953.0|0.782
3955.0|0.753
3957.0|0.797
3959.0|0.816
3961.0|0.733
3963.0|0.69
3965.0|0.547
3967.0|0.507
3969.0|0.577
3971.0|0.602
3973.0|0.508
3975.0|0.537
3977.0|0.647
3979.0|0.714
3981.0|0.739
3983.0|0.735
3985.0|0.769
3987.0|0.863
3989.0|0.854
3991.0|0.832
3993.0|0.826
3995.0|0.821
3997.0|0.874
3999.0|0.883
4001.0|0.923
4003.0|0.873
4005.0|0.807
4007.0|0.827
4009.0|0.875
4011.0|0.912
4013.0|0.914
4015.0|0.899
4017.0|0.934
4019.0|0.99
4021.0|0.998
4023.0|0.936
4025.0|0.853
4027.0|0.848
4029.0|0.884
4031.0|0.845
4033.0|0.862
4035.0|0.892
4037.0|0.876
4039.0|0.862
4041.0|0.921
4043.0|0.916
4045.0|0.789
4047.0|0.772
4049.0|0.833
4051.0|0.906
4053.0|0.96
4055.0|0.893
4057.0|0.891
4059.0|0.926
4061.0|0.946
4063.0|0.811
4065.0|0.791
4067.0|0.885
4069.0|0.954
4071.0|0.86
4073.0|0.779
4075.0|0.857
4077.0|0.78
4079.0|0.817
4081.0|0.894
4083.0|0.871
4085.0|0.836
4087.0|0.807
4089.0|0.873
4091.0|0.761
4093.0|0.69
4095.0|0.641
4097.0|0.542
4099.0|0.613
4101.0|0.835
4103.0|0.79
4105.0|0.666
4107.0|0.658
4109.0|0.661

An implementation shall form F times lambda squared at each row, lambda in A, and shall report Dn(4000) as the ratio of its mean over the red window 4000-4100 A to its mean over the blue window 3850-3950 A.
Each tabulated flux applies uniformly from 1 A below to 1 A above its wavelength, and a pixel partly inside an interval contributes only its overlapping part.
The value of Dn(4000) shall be 1.22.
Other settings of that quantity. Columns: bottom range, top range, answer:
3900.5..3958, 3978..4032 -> 1.16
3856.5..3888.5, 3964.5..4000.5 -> 1.03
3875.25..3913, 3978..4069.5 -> 1.30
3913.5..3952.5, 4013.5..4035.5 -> 1.25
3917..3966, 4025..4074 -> 1.24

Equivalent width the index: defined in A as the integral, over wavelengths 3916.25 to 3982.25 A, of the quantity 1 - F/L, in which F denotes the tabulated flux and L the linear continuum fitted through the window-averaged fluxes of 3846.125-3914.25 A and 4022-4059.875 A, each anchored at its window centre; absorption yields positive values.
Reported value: 7.9 A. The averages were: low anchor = 0.752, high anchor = 0.877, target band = 0.708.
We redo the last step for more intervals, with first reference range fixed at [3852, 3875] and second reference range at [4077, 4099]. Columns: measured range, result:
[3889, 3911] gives 1.9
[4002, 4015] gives -1.5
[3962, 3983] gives 4.6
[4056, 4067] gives -1.5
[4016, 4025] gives -2.0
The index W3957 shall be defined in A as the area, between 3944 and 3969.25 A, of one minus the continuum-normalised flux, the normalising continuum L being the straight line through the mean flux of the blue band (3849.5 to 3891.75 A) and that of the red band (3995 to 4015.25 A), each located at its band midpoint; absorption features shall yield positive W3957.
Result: 2.8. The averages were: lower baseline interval 0.746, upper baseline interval 0.875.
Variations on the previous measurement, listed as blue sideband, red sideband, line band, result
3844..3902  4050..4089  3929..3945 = 2.38 A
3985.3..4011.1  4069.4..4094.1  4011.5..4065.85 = -3.16 A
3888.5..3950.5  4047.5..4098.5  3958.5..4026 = -0.03 A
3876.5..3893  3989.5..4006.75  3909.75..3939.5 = -1.64 A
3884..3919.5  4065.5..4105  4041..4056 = -1.74 A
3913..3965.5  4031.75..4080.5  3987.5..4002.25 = -0.98 A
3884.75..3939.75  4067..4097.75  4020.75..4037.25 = -2.24 A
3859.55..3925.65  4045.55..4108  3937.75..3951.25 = -0.42 A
